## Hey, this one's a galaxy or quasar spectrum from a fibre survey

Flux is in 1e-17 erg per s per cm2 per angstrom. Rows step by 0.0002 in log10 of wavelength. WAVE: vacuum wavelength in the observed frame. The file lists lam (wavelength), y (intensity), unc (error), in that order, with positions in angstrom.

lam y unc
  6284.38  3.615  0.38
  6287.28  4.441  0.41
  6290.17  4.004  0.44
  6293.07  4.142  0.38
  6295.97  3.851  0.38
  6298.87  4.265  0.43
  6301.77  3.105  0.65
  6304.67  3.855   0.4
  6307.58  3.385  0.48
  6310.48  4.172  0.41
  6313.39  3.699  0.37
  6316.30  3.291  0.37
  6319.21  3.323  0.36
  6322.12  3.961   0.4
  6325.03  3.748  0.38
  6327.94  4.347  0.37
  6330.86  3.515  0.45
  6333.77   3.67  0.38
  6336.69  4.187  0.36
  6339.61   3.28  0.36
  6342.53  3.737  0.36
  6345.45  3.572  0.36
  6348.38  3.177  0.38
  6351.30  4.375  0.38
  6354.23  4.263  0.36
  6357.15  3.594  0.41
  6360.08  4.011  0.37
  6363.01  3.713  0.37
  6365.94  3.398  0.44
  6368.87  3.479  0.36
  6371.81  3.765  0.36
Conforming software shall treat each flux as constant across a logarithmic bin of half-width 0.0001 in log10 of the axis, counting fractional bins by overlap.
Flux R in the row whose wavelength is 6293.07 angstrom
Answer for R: 4.142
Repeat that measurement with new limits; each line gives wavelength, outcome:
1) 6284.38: 3.615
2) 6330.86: 3.515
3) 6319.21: 3.323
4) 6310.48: 4.172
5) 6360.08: 4.011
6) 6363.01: 3.713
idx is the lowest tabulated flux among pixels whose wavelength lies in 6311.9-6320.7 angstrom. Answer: 3.291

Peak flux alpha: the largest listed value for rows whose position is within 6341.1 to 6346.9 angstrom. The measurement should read 3.737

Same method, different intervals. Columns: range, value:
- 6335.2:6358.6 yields 4.375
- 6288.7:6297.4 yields 4.142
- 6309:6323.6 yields 4.172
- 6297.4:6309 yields 4.265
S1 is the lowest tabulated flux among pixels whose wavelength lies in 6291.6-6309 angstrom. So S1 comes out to 3.105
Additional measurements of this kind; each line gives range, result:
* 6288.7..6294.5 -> 4.004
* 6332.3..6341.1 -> 3.28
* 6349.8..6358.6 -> 3.594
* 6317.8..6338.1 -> 3.323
